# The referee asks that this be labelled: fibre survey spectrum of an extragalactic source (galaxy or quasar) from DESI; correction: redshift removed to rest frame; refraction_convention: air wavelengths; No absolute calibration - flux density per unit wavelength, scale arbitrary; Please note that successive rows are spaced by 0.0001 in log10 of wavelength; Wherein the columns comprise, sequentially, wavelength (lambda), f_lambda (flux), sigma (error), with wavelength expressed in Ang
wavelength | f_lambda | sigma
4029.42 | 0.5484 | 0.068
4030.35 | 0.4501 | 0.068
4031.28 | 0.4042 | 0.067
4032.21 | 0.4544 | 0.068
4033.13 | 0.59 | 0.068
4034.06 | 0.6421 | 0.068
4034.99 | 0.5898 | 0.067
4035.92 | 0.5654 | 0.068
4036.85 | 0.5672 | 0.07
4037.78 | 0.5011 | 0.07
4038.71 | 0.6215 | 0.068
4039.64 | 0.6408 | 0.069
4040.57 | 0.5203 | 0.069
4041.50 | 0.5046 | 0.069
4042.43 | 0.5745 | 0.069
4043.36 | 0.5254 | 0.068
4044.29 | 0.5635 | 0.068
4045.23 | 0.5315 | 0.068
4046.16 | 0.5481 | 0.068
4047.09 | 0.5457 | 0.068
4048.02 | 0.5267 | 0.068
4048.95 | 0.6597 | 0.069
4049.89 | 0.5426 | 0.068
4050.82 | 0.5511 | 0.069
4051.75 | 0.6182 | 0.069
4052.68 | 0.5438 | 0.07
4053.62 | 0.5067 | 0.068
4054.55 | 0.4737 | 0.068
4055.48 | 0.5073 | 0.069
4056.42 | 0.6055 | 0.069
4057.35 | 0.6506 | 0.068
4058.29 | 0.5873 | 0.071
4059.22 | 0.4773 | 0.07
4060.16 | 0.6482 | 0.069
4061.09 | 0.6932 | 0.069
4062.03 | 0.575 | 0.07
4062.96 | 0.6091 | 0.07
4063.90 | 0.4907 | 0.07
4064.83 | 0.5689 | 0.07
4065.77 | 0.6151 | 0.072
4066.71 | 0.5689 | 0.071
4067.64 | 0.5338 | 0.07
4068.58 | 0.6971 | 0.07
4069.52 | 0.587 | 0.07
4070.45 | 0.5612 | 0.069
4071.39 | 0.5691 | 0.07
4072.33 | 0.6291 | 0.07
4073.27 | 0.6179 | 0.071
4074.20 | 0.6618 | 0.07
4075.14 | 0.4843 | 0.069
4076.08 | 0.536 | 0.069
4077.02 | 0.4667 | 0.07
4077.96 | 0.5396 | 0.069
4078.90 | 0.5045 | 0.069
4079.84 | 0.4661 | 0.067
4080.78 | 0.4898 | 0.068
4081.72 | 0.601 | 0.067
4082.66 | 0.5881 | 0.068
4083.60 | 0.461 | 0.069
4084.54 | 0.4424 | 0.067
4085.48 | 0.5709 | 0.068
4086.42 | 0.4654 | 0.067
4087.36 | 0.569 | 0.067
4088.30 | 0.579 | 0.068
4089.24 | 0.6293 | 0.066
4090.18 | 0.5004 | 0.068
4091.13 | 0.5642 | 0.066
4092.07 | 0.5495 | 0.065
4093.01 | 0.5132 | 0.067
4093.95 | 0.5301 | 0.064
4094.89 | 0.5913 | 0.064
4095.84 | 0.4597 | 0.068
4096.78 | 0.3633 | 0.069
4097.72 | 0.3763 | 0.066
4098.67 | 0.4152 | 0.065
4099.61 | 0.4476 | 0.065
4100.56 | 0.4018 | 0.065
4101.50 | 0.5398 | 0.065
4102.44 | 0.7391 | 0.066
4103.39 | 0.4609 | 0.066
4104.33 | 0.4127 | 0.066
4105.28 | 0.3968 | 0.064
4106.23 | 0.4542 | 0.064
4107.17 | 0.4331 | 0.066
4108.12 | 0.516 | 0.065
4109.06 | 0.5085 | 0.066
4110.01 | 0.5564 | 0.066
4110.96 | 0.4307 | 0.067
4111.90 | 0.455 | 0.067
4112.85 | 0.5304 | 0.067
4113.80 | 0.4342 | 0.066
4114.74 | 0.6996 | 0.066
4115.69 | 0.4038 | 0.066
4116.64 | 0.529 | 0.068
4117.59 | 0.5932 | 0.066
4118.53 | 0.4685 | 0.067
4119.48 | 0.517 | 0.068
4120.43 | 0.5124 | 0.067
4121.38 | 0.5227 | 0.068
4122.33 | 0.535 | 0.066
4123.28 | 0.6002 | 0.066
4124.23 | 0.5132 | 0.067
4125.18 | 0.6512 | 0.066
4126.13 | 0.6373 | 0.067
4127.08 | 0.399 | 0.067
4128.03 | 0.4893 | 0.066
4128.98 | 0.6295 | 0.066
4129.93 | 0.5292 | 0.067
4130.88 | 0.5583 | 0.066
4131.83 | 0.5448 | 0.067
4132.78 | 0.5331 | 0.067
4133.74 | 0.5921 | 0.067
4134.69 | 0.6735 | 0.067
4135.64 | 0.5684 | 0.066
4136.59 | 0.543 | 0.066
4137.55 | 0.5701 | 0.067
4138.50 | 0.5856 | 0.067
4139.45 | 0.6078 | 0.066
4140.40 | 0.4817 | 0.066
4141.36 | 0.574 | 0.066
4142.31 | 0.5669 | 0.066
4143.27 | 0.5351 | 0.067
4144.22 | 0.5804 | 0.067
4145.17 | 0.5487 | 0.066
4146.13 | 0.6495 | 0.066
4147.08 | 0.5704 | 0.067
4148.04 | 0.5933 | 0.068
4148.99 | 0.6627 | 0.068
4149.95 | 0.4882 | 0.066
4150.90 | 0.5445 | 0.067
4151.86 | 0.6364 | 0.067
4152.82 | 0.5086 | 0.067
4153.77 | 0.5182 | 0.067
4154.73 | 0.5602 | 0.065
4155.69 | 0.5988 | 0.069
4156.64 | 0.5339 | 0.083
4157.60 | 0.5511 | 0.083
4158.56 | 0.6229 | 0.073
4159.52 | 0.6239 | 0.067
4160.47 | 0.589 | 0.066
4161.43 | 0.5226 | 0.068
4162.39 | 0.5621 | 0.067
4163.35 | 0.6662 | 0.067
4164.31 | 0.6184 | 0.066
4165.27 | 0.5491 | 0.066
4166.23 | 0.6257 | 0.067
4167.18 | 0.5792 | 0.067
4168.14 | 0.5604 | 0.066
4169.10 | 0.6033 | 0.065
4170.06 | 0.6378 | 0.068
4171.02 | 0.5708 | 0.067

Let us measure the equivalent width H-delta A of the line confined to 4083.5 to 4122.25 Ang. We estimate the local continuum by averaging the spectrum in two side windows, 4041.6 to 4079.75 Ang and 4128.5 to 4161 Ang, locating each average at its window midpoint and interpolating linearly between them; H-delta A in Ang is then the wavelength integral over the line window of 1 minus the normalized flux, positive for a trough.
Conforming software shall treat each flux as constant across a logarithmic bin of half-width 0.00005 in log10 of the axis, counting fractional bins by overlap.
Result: 4.59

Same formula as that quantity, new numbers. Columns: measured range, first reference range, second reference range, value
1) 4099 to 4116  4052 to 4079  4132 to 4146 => 2.38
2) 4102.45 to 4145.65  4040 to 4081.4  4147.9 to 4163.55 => 2.76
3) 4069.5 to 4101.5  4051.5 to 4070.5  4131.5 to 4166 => 3.09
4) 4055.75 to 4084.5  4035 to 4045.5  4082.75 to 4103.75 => -1.97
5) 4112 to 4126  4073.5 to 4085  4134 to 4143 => 0.51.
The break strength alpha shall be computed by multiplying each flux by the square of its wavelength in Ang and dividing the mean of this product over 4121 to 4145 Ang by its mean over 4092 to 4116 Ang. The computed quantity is 1.17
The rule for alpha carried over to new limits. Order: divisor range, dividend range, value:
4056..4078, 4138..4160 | 1.02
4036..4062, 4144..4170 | 1.09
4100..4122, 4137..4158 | 1.15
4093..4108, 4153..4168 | 1.27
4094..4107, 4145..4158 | 1.25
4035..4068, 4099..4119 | 0.90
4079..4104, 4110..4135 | 1.07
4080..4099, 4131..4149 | 1.15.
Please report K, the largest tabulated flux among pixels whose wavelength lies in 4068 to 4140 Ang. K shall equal 0.7391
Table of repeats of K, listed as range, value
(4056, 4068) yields 0.6932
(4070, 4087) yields 0.6618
